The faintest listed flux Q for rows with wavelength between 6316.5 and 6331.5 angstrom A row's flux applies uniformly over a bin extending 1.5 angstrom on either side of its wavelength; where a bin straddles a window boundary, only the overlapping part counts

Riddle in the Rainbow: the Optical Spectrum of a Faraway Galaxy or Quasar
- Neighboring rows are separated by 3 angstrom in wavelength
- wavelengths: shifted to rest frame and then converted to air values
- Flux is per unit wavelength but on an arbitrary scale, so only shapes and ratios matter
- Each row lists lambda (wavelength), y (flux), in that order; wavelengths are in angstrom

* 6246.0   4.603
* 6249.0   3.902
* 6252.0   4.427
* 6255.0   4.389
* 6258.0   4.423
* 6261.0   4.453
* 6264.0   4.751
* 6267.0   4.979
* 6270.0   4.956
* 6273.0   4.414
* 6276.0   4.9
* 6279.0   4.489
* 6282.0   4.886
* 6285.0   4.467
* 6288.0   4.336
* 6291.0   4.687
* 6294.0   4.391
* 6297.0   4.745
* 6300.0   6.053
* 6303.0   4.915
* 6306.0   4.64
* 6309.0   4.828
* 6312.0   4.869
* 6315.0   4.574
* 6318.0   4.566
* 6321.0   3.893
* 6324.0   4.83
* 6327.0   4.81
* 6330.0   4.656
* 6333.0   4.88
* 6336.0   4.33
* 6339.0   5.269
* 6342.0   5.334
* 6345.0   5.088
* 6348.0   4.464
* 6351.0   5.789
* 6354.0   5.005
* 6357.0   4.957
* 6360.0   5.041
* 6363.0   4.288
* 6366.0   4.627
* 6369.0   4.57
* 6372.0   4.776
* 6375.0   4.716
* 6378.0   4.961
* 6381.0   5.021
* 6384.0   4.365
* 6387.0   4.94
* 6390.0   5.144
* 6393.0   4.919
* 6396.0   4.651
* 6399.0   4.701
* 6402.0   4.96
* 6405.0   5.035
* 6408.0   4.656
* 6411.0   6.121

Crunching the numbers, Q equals 3.893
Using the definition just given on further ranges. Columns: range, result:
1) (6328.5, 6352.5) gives 4.33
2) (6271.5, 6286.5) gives 4.414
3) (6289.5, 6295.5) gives 4.391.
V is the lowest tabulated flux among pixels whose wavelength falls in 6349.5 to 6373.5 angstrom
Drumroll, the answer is 4.288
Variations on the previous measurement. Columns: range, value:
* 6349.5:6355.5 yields 5.005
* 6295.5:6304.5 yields 4.745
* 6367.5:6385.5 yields 4.365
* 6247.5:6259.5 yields 3.902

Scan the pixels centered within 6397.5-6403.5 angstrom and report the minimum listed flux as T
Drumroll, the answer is 4.701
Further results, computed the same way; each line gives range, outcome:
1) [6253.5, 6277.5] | 4.389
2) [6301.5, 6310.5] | 4.64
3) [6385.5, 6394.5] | 4.919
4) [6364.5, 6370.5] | 4.57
